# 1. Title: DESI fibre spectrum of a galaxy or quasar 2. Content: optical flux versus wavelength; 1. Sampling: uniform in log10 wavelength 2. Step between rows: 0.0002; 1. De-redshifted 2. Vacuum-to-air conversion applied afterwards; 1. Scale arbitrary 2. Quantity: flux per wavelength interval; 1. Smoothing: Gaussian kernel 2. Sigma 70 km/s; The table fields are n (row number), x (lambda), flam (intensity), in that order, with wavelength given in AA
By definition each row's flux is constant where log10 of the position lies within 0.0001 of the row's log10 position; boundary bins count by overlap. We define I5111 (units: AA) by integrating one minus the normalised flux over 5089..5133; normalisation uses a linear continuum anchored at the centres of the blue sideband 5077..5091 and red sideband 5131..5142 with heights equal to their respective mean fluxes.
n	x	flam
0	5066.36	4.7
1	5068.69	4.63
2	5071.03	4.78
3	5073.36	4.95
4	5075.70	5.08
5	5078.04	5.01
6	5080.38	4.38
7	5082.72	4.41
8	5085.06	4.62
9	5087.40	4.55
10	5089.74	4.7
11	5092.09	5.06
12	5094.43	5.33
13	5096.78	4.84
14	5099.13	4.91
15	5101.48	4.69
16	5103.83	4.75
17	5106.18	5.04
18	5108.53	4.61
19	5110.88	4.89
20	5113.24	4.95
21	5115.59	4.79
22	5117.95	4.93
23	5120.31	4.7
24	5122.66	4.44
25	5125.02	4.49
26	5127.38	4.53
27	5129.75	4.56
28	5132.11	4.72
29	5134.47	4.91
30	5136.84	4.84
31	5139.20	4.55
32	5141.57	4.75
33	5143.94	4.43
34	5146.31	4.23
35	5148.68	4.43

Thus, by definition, -1.0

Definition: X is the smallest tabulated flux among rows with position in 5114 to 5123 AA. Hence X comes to 4.44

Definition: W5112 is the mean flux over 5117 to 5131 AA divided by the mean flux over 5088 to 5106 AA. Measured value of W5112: 0.9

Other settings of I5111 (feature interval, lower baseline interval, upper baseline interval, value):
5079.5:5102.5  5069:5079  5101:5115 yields 0.57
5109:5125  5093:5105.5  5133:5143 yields 0.28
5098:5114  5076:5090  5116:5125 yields -0.59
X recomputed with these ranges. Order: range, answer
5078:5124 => 4.38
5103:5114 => 4.61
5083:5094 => 4.55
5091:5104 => 4.69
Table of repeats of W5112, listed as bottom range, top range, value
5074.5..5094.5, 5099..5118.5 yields 1.01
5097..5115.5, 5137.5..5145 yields 0.95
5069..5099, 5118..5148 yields 0.96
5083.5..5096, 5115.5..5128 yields 0.96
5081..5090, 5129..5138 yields 1.05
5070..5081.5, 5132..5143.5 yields 0.98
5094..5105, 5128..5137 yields 0.97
